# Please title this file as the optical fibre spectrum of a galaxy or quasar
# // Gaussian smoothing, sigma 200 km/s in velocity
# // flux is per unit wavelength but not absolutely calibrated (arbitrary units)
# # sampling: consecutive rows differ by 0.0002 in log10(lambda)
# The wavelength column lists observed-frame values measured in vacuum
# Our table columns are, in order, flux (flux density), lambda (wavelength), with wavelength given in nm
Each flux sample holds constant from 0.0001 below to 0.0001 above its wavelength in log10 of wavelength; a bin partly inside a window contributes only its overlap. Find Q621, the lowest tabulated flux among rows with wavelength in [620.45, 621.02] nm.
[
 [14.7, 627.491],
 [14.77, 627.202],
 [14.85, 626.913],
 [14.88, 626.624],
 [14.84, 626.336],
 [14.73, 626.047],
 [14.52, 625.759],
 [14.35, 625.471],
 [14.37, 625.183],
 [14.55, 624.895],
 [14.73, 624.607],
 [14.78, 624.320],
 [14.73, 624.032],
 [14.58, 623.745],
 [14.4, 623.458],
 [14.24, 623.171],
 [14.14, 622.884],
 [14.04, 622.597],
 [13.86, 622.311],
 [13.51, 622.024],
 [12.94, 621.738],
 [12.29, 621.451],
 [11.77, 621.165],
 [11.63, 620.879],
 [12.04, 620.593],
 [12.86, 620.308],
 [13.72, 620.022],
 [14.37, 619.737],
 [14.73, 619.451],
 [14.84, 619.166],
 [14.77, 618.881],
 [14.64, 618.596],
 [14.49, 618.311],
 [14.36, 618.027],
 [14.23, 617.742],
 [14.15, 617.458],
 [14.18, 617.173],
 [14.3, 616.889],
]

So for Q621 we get 11.63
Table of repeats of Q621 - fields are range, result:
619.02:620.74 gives 12.04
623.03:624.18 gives 14.24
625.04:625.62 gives 14.35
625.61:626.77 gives 14.52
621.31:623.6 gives 12.29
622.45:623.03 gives 14.04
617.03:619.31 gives 14.15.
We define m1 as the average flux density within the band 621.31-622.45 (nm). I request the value 13.1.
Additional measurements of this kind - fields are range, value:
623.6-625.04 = 14.7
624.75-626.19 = 14.5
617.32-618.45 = 14.3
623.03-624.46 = 14.5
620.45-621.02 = 11.8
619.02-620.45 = 14.1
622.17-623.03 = 14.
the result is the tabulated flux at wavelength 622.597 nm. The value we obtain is 14.04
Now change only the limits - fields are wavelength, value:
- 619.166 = 14.84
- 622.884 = 14.14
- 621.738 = 12.94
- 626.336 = 14.84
